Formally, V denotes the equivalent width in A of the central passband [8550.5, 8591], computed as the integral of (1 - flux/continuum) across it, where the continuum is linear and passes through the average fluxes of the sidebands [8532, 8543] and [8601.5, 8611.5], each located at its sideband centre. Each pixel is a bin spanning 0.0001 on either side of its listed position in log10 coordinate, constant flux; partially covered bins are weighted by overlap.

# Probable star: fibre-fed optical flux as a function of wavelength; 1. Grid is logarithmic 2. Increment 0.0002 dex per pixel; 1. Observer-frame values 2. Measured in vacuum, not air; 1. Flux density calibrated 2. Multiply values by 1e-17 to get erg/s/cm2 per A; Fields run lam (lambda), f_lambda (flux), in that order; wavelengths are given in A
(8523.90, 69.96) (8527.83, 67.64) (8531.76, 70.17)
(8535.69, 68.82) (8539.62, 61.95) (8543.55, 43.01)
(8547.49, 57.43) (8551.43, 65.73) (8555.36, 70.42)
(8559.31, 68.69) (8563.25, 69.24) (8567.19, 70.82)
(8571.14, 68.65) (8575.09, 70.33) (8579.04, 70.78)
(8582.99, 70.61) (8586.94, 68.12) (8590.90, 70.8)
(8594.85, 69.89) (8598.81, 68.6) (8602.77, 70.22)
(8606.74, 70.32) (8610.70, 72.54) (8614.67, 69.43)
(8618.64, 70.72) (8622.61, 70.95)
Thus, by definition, -1.6 A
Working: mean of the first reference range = 63.3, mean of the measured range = 69.5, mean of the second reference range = 70.9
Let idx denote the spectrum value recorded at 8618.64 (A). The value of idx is 70.72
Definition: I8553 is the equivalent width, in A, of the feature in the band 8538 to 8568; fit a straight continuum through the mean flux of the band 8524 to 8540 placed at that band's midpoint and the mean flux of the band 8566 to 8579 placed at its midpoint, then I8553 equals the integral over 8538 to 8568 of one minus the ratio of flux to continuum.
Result 2.57 A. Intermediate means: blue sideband 68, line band 63.2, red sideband 70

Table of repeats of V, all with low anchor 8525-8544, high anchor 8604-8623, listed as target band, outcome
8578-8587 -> -0.26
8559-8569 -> -0.46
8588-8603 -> -0.11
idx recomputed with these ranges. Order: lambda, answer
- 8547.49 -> 57.43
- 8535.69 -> 68.82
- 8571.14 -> 68.65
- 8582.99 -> 70.61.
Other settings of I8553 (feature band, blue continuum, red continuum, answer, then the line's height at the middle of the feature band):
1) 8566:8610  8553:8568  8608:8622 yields 0.2 A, 70.3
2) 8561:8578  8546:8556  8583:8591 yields -0.8 A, 66.8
